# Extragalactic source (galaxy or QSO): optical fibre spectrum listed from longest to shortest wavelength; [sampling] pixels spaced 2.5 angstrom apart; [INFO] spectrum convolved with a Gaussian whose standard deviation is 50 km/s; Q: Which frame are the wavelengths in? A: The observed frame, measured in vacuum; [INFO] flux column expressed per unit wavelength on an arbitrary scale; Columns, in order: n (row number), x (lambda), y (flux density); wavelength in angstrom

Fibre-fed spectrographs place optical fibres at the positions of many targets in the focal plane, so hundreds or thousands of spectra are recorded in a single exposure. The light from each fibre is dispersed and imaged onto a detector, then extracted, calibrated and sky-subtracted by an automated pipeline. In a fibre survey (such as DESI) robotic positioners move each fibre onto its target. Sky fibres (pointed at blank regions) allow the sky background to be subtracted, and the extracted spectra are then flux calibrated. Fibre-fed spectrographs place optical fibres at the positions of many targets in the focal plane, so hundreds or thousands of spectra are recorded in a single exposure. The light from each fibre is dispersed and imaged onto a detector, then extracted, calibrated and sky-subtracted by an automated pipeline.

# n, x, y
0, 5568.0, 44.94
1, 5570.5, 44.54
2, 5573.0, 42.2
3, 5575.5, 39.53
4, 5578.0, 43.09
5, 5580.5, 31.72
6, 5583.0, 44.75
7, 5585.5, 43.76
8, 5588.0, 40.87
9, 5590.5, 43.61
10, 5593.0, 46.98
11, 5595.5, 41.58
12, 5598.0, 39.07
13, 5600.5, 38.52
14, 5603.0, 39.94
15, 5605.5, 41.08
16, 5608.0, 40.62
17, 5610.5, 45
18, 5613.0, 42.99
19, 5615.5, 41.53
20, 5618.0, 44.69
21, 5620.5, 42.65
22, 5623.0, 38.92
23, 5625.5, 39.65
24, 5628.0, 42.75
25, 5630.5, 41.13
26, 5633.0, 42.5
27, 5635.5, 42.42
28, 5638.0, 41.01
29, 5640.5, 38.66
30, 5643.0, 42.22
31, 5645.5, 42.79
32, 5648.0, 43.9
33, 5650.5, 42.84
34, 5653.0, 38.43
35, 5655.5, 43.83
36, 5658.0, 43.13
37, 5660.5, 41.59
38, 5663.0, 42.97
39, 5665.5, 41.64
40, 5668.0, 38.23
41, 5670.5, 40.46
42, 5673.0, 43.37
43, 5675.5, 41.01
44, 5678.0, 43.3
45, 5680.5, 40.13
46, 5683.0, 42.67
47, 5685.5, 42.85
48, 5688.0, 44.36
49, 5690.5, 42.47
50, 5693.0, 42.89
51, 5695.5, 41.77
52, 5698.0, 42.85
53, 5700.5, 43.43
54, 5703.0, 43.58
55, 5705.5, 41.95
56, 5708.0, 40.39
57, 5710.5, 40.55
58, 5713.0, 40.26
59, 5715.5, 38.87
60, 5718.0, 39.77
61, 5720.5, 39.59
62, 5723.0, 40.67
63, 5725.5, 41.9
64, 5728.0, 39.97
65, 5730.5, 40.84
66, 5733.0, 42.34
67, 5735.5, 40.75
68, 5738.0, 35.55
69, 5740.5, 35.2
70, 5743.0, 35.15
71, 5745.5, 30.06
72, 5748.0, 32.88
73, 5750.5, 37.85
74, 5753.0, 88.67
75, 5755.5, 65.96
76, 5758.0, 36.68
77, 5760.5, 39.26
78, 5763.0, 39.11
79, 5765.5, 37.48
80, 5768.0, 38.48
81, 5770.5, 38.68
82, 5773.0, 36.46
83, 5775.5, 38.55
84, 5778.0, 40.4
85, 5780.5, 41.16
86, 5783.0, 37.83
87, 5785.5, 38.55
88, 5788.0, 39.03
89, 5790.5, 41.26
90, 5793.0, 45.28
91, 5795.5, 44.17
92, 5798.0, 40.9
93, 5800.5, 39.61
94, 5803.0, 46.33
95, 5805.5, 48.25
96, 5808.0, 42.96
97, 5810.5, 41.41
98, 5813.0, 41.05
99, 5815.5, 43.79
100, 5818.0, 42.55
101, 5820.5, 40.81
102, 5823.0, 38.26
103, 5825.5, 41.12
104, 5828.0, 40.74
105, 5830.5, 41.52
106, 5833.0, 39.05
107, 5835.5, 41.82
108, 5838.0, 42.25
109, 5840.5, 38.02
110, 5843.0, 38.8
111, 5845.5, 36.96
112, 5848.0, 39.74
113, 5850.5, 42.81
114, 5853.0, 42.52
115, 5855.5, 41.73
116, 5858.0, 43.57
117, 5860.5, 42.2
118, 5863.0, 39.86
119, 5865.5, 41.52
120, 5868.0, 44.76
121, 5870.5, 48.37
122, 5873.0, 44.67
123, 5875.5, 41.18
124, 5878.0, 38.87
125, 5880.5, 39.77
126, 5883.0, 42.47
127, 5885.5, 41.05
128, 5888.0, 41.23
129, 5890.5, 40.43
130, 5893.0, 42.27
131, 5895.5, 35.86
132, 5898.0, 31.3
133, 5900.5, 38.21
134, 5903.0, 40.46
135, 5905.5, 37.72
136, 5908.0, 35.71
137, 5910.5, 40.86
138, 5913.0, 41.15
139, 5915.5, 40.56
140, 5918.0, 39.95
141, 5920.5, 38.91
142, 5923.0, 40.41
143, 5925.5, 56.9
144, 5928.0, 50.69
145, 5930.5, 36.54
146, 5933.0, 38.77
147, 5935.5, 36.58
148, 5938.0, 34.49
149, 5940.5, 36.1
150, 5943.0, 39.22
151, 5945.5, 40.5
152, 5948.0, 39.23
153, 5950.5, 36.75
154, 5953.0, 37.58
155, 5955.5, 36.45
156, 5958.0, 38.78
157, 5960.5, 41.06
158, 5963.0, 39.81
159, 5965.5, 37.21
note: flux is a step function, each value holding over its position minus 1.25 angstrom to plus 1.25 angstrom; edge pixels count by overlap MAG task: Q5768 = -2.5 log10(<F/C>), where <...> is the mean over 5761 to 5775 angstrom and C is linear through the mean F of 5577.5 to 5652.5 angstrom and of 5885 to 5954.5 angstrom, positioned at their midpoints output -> 0.07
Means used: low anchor 41.7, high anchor 39.6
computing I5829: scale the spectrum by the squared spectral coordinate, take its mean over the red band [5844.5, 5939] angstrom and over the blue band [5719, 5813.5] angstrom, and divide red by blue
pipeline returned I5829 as 1.0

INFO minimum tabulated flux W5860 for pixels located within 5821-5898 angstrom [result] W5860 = 31.3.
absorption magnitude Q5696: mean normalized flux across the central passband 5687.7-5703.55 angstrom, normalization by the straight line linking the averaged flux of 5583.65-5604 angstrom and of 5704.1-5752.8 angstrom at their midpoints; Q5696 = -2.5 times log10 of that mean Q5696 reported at -0.07 mag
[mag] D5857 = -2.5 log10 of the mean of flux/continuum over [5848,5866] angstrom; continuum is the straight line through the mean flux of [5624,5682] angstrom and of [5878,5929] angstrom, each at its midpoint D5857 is -0.03 mag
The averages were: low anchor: 41.6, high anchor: 40.7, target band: 41.9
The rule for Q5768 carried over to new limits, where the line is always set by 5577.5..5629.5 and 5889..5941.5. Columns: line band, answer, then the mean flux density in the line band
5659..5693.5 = -0.02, 42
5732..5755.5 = -0.07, 43.3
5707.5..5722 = 0.03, 39.9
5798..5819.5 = -0.07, 43.1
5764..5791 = 0.05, 38.8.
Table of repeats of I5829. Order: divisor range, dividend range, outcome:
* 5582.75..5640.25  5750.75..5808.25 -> 1.10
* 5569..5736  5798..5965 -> 1.06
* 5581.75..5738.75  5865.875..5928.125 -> 1.07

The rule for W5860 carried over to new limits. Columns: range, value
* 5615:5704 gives 38.23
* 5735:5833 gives 30.06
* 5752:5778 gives 36.46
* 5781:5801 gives 37.83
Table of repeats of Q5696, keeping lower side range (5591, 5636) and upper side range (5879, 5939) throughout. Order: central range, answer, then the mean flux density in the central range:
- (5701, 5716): 0.00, 41.2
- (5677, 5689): -0.03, 42.6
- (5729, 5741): 0.05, 39.2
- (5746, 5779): -0.07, 43.6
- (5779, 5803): -0.01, 41.1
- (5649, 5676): 0.00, 41.6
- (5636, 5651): -0.01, 41.9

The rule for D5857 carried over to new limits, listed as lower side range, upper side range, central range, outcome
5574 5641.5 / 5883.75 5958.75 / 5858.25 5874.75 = -0.095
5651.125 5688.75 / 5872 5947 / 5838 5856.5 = 0.009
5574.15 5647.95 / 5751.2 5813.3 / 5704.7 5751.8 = 0.112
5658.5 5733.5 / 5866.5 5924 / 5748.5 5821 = -0.055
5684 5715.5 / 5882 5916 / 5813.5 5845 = -0.011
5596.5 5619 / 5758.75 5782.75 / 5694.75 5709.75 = -0.063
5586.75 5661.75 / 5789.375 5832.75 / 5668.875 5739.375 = 0.018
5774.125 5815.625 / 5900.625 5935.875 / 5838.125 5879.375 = -0.005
